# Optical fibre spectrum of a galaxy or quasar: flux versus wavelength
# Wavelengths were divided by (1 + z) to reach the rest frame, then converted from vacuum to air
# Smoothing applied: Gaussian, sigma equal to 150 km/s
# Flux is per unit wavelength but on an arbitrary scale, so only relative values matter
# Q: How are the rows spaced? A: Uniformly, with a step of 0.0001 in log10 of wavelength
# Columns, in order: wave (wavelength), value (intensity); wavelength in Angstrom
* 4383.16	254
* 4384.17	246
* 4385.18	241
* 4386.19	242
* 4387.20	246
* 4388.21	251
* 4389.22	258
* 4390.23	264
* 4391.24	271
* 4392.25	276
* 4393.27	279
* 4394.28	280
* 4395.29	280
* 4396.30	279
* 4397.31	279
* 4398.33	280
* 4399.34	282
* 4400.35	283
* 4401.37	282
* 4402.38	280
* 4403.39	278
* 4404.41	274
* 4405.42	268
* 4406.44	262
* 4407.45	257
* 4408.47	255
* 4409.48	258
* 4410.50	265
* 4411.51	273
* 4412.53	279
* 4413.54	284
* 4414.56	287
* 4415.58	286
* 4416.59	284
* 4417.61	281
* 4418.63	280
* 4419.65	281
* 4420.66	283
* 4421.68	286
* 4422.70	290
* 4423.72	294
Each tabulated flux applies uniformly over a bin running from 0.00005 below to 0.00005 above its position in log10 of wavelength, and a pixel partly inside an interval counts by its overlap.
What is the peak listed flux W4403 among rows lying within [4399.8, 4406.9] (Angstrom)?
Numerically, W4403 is 283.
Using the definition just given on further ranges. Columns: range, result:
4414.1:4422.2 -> 287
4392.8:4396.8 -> 280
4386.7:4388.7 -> 251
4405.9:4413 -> 279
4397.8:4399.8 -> 282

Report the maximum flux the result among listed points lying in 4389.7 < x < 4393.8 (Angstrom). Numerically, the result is 279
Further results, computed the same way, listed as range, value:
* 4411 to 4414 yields 284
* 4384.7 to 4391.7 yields 271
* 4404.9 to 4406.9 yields 268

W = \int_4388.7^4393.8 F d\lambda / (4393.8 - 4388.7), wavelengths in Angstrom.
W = 269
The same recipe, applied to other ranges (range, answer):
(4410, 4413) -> 272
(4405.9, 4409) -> 258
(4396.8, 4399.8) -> 280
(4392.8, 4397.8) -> 280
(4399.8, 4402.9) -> 282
